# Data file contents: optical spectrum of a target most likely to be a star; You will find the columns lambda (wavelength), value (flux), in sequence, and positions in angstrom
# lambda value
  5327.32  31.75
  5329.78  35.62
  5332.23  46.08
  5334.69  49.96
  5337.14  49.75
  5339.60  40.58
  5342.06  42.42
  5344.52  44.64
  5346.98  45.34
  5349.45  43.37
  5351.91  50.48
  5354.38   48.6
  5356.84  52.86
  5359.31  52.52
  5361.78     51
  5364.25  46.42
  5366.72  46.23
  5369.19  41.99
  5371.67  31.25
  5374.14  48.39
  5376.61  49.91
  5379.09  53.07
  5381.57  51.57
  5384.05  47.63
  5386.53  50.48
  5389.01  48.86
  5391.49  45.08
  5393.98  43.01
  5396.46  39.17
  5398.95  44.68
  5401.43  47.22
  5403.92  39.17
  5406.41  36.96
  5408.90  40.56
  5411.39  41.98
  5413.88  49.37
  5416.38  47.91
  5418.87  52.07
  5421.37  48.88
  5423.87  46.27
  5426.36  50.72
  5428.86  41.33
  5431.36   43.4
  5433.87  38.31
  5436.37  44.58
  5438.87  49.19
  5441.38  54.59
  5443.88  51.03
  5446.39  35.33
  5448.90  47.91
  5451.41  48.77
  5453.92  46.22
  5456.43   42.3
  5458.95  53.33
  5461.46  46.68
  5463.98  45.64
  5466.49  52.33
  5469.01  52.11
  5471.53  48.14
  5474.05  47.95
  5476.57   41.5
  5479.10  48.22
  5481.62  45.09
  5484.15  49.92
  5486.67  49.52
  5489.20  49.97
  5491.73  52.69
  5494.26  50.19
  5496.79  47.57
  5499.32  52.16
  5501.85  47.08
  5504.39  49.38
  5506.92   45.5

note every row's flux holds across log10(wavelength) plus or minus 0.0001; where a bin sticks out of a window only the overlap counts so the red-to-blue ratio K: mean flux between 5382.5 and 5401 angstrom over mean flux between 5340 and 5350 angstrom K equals 1.0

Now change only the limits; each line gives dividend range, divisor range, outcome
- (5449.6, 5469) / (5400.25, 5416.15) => 1.12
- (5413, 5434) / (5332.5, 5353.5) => 1.02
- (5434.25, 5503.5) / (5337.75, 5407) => 1.05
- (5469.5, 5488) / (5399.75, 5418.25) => 1.09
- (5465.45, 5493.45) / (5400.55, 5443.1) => 1.07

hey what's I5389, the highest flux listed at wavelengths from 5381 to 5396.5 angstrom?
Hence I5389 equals 51.57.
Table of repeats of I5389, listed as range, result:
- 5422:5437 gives 50.72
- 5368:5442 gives 54.59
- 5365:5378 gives 49.91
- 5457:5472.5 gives 53.33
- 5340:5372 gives 52.86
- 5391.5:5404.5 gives 47.22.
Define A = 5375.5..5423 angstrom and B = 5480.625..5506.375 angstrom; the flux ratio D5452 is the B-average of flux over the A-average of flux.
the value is 1.07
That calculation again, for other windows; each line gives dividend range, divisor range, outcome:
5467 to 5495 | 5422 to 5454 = 1.06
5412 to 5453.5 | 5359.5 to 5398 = 1.01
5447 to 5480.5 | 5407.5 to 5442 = 1.03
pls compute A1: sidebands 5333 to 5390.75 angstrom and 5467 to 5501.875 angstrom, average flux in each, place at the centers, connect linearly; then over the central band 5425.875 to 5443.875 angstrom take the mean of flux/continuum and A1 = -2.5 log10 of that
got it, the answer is 0.05 mag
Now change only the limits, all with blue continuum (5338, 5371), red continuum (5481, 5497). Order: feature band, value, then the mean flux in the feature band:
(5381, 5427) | 0.043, 45.7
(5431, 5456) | 0.060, 45.9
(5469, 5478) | 0.055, 46.8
